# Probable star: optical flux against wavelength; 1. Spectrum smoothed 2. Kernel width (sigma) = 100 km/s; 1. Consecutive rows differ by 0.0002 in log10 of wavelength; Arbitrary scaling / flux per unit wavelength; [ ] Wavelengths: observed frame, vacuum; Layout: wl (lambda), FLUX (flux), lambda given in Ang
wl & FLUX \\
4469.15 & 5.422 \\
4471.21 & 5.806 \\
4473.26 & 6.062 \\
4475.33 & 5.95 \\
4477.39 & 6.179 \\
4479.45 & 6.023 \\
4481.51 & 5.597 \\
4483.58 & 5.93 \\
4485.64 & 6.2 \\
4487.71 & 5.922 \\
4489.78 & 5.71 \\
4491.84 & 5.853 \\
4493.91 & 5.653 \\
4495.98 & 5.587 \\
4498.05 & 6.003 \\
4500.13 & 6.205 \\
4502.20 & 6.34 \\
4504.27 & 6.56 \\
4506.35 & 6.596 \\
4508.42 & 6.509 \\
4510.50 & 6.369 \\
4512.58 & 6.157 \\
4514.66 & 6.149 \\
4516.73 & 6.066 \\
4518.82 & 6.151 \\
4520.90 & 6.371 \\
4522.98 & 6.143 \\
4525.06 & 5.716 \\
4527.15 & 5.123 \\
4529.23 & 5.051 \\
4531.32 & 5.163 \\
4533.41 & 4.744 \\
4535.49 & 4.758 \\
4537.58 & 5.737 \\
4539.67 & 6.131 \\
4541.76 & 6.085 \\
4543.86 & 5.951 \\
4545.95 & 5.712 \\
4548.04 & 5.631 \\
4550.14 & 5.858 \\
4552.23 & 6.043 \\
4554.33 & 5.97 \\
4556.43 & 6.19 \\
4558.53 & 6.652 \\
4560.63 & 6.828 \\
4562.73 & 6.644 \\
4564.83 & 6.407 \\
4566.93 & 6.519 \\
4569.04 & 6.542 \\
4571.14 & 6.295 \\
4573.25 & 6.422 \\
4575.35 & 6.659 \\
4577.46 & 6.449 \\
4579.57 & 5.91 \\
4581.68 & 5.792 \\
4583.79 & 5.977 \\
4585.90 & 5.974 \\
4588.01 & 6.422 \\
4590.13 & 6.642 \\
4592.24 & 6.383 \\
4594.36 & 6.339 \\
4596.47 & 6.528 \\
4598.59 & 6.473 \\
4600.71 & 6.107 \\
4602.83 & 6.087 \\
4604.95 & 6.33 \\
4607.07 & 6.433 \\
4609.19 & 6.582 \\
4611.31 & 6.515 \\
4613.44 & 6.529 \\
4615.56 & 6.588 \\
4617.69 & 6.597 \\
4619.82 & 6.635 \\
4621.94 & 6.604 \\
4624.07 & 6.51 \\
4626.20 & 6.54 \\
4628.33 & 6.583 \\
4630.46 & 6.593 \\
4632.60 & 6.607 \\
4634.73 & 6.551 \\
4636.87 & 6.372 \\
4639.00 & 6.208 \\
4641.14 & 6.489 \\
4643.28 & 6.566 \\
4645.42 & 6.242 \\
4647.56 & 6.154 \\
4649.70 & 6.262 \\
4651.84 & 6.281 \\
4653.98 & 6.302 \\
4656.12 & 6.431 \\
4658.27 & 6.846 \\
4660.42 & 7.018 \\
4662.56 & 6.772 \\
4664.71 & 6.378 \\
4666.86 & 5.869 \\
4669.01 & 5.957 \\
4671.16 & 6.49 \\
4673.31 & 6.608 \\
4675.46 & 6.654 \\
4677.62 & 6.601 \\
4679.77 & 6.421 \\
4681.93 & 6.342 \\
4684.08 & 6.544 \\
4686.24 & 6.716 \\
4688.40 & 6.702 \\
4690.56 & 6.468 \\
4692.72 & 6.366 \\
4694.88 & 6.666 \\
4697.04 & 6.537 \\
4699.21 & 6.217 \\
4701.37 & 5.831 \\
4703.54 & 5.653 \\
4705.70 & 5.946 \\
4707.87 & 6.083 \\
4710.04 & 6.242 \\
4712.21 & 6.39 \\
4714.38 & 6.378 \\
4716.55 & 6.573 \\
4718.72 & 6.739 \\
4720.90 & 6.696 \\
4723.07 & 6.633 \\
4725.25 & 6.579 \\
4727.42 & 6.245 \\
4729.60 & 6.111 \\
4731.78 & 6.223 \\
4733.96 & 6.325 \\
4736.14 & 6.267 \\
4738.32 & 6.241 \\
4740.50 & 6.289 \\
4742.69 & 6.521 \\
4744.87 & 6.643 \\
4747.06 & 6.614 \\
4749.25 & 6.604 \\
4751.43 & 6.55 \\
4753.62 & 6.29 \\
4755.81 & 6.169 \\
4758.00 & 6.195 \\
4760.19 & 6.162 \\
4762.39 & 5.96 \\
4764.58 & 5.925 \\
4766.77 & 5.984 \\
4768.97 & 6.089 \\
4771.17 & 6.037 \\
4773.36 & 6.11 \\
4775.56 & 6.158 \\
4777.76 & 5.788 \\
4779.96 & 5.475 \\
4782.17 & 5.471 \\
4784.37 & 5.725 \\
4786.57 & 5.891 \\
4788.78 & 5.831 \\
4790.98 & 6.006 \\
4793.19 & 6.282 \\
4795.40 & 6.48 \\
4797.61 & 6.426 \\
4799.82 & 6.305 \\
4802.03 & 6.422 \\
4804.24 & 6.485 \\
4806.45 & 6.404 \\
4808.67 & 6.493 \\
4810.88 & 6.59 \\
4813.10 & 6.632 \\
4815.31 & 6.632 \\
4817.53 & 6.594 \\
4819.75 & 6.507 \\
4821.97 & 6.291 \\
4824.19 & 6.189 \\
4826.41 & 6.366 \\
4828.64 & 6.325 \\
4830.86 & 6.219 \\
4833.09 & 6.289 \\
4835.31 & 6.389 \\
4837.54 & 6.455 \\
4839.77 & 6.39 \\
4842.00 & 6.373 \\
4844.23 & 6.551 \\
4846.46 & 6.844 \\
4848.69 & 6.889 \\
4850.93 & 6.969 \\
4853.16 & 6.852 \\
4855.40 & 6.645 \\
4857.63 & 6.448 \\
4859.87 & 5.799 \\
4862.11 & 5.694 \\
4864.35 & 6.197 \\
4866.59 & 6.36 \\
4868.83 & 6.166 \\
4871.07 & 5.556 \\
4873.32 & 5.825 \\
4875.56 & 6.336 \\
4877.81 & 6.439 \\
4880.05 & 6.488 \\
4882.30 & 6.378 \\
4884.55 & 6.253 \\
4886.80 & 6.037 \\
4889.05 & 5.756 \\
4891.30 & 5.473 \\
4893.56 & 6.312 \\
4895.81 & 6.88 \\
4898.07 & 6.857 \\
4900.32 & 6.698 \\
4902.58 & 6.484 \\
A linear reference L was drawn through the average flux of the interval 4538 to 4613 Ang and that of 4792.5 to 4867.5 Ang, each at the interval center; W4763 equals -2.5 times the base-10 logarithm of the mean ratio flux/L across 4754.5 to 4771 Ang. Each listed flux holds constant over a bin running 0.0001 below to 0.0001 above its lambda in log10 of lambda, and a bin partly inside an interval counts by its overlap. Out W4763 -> 0.06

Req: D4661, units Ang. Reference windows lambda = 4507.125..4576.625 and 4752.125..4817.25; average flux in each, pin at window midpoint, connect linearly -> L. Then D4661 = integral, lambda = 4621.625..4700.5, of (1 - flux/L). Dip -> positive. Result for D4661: -4.9 Ang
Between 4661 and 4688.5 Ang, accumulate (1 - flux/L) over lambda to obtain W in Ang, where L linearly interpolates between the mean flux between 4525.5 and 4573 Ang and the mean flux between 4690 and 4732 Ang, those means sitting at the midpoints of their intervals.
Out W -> -1.0 Ang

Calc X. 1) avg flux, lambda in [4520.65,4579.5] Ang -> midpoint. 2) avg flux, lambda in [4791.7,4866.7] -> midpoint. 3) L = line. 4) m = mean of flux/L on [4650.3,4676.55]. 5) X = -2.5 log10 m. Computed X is -0.05 mag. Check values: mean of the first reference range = 5.99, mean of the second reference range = 6.43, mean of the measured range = 6.46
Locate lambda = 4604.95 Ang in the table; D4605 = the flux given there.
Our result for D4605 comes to 6.33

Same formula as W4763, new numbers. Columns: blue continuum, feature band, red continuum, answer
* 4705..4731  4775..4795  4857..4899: 0.08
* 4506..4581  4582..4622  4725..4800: -0.06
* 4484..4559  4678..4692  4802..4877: -0.06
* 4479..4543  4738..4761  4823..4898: -0.04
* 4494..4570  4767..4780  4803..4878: 0.06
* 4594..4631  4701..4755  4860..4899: 0.00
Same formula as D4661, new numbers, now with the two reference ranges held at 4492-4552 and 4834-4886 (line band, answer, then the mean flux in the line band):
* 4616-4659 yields -3.0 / 6.47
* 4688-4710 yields -0.4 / 6.23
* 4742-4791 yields 1.0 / 6.09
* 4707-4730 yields -1.0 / 6.44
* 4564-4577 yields -1.2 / 6.47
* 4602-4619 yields -1.3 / 6.46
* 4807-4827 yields -0.6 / 6.48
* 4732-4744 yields -0.3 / 6.33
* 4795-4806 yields -0.3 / 6.42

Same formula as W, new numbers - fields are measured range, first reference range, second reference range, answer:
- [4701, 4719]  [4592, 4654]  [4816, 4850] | 0.7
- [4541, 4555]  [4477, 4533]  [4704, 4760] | 0.3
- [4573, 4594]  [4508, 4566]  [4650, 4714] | -0.6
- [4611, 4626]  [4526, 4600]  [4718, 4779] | -1.1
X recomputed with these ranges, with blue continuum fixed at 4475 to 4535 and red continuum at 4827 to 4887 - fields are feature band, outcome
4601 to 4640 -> -0.07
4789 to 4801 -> 0.00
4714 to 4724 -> -0.08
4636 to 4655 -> -0.04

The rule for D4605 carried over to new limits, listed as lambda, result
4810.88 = 6.59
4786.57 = 5.891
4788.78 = 5.831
